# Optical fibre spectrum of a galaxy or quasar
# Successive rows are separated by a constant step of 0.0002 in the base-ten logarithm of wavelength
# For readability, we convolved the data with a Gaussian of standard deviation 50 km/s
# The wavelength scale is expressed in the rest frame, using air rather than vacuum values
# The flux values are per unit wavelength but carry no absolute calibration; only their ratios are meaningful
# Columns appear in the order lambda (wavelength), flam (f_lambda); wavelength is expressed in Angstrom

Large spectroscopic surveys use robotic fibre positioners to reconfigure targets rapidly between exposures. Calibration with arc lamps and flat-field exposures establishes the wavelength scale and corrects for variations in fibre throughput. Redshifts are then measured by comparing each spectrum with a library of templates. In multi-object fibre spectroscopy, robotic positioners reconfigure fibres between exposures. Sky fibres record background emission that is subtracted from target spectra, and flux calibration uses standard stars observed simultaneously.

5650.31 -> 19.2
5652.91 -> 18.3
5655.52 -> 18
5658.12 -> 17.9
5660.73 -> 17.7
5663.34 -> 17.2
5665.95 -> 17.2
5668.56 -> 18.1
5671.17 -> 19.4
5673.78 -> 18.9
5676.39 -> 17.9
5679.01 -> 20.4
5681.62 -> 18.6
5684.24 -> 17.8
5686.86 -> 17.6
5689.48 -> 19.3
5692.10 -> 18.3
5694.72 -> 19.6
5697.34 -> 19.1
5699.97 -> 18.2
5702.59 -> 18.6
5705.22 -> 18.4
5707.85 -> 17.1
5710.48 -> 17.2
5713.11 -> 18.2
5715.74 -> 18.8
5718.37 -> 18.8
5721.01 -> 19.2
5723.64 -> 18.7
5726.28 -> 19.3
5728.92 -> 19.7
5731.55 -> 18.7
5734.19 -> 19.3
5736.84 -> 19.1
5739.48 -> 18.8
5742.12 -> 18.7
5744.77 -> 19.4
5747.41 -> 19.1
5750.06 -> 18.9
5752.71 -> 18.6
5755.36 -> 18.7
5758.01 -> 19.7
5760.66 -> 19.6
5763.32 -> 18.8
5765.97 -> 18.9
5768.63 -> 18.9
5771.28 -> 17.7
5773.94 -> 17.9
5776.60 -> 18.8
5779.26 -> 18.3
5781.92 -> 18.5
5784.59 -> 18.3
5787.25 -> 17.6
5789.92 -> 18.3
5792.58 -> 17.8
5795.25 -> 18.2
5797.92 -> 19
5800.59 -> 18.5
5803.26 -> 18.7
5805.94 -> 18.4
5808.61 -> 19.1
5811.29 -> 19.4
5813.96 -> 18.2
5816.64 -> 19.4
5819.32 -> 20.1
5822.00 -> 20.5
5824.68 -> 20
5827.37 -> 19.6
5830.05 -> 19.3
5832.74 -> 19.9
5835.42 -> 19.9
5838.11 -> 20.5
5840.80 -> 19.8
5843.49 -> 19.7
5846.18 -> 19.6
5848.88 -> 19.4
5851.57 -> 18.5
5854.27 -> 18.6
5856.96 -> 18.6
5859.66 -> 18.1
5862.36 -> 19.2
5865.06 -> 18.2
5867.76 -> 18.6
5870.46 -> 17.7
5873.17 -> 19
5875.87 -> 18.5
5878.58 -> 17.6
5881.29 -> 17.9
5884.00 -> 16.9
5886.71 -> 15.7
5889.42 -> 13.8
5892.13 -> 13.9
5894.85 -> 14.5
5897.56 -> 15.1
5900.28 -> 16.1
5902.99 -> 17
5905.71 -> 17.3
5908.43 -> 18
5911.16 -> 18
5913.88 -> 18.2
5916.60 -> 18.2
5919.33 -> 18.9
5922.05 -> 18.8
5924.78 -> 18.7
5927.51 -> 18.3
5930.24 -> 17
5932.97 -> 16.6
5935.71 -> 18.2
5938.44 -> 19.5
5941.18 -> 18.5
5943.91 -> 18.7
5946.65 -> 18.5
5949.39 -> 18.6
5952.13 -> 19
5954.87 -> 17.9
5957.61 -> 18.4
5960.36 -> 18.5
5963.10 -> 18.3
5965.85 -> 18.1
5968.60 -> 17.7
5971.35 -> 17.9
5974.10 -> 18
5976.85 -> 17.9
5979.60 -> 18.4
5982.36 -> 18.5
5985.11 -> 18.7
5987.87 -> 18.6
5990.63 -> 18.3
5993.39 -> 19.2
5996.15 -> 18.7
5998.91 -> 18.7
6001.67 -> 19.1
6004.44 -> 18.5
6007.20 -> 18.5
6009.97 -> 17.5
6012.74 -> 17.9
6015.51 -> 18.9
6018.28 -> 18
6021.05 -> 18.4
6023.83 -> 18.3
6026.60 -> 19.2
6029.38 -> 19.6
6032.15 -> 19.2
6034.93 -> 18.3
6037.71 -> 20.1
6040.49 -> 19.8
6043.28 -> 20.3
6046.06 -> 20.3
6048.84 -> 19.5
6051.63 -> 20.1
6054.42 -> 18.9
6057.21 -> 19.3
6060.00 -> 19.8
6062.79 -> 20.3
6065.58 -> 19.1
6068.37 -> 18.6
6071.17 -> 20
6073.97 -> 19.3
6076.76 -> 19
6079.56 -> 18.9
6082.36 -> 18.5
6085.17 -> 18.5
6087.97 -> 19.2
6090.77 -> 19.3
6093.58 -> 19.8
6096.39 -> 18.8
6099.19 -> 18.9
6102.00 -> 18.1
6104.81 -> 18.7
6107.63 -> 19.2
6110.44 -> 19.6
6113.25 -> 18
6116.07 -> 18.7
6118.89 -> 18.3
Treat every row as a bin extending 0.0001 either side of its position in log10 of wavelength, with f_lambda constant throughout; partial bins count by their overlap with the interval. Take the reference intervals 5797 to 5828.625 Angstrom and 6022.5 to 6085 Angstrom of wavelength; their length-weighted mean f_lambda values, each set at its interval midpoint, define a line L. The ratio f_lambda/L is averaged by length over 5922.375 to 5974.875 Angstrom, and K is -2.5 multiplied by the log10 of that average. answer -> 0.06 mag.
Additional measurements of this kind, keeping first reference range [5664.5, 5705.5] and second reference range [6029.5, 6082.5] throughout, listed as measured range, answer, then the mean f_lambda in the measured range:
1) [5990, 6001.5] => 0.03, 18.8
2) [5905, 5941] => 0.06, 18.2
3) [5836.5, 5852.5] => -0.04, 19.6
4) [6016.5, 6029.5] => 0.04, 18.6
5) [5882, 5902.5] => 0.24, 15.3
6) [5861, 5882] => 0.04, 18.3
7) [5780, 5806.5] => 0.03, 18.3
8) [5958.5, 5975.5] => 0.07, 18.1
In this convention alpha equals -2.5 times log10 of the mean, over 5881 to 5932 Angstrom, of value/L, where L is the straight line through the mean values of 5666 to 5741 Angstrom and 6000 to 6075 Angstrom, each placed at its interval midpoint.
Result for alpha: 0.12 mag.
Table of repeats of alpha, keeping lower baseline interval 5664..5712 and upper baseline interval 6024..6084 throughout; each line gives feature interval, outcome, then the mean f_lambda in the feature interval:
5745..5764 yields -0.03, 19.1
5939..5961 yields 0.03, 18.5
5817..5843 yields -0.06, 19.9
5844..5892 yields 0.06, 17.9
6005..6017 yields 0.06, 18.2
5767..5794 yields 0.03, 18.2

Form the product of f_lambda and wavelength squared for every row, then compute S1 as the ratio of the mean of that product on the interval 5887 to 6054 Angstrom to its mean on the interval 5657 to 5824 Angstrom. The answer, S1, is 1.06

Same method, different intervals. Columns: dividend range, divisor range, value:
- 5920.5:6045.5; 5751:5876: 1.04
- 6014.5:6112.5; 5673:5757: 1.15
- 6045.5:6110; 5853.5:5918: 1.19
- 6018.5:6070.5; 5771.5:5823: 1.13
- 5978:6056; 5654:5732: 1.14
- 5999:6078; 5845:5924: 1.15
